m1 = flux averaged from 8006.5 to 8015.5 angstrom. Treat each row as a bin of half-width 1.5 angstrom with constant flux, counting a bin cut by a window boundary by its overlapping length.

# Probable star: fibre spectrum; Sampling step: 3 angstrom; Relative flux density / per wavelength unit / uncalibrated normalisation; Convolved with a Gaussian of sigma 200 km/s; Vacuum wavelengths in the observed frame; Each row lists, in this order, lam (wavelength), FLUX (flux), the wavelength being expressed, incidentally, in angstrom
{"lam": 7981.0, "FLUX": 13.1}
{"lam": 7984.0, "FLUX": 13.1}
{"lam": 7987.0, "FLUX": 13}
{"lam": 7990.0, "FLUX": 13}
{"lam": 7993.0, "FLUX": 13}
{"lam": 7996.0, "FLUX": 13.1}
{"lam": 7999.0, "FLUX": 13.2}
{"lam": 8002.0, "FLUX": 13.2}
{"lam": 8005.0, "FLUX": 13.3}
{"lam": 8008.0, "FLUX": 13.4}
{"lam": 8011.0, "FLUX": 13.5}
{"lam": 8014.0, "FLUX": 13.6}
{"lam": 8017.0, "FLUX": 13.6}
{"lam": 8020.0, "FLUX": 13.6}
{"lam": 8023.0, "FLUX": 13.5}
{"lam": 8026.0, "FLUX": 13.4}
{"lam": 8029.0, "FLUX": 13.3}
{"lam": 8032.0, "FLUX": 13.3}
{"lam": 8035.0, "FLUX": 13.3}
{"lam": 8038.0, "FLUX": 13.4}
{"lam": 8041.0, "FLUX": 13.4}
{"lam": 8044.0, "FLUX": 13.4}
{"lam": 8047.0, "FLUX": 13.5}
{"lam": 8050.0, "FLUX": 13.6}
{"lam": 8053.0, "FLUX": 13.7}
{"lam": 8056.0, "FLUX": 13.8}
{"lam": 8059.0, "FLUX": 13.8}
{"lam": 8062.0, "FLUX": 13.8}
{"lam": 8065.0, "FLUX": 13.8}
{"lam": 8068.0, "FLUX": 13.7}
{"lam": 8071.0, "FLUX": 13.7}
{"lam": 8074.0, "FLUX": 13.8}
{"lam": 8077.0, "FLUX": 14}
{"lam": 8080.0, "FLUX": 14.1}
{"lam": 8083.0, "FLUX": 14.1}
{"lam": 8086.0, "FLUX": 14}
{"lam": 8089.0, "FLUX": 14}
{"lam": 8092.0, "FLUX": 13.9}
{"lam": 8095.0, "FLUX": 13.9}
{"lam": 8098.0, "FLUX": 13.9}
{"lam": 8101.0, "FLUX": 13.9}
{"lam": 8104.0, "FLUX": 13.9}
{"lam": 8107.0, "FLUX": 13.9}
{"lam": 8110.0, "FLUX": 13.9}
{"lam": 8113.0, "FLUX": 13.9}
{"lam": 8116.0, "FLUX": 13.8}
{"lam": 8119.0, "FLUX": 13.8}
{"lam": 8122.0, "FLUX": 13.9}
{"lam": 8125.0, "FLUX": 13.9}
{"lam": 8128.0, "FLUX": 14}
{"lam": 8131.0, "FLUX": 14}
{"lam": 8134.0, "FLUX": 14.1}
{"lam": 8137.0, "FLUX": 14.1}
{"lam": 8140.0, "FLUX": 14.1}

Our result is 13.5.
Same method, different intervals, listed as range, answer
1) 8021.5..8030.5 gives 13.4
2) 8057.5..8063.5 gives 13.8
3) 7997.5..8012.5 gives 13.3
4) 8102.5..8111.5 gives 13.9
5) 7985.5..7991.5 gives 13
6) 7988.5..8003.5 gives 13.1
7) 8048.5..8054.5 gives 13.6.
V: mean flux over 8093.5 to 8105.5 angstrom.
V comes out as 13.9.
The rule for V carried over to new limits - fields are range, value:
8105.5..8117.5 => 13.9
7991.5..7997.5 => 13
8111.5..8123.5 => 13.9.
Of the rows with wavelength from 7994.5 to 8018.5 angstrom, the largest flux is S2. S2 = 13.6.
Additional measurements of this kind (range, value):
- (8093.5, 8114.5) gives 13.9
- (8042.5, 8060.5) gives 13.8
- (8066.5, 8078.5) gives 14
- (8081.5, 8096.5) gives 14.1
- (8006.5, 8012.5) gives 13.5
